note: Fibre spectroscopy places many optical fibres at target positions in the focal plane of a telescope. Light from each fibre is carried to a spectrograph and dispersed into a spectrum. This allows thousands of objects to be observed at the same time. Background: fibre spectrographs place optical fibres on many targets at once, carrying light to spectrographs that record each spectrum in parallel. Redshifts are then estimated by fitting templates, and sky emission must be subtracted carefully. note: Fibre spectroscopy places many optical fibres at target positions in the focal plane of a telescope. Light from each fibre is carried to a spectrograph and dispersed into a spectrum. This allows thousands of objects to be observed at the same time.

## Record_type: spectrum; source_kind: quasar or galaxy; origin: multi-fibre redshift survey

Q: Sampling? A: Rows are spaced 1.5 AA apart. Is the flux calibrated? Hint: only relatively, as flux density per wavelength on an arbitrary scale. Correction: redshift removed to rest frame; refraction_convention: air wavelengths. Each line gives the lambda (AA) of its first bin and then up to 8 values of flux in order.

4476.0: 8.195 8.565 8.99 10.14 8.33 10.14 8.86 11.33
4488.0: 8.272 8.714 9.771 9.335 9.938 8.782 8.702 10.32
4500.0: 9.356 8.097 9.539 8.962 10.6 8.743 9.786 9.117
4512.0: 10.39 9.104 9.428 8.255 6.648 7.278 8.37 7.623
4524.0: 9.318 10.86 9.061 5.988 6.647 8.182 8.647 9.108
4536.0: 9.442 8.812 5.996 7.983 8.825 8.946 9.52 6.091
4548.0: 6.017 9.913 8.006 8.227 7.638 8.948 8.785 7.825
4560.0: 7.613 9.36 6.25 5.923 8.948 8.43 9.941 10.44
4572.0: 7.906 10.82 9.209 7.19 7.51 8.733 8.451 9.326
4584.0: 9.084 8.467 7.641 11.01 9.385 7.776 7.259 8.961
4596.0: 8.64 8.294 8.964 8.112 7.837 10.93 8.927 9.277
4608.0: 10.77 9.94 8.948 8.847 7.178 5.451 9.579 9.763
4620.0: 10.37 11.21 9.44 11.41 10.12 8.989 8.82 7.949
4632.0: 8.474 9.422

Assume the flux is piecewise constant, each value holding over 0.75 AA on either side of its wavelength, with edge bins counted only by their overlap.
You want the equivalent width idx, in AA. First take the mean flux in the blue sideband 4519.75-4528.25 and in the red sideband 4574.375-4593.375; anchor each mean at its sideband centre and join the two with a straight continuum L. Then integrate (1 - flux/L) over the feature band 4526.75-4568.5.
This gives 3.1 AA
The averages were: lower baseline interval 8.76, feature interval 8.04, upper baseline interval 8.56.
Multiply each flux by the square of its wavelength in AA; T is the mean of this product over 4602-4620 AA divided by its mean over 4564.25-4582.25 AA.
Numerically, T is 1.1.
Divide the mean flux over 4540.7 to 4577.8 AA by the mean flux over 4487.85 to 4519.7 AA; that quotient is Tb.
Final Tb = 0.9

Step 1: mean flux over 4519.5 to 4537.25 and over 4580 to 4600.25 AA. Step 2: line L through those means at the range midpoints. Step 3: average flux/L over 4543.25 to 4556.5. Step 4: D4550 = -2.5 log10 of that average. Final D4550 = 0.05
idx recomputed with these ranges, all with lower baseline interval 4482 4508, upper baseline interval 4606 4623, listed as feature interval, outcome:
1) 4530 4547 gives 1.9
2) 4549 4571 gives 2.1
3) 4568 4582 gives 0.5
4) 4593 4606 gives 0.7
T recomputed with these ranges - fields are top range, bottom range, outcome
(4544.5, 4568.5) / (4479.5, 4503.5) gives 0.88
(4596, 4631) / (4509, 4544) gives 1.13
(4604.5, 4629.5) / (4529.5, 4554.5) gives 1.19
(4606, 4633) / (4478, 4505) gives 1.05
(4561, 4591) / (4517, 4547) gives 1.08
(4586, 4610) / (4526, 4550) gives 1.14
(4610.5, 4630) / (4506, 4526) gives 1.09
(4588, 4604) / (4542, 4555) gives 1.10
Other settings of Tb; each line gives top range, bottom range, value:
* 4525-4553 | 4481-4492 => 0.88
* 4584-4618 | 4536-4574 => 1.06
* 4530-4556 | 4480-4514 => 0.87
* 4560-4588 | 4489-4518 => 0.92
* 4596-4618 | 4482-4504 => 0.94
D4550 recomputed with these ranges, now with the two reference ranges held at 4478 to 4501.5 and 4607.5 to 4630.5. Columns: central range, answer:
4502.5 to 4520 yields 0.040 mag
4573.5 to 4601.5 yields 0.087 mag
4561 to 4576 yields 0.078 mag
